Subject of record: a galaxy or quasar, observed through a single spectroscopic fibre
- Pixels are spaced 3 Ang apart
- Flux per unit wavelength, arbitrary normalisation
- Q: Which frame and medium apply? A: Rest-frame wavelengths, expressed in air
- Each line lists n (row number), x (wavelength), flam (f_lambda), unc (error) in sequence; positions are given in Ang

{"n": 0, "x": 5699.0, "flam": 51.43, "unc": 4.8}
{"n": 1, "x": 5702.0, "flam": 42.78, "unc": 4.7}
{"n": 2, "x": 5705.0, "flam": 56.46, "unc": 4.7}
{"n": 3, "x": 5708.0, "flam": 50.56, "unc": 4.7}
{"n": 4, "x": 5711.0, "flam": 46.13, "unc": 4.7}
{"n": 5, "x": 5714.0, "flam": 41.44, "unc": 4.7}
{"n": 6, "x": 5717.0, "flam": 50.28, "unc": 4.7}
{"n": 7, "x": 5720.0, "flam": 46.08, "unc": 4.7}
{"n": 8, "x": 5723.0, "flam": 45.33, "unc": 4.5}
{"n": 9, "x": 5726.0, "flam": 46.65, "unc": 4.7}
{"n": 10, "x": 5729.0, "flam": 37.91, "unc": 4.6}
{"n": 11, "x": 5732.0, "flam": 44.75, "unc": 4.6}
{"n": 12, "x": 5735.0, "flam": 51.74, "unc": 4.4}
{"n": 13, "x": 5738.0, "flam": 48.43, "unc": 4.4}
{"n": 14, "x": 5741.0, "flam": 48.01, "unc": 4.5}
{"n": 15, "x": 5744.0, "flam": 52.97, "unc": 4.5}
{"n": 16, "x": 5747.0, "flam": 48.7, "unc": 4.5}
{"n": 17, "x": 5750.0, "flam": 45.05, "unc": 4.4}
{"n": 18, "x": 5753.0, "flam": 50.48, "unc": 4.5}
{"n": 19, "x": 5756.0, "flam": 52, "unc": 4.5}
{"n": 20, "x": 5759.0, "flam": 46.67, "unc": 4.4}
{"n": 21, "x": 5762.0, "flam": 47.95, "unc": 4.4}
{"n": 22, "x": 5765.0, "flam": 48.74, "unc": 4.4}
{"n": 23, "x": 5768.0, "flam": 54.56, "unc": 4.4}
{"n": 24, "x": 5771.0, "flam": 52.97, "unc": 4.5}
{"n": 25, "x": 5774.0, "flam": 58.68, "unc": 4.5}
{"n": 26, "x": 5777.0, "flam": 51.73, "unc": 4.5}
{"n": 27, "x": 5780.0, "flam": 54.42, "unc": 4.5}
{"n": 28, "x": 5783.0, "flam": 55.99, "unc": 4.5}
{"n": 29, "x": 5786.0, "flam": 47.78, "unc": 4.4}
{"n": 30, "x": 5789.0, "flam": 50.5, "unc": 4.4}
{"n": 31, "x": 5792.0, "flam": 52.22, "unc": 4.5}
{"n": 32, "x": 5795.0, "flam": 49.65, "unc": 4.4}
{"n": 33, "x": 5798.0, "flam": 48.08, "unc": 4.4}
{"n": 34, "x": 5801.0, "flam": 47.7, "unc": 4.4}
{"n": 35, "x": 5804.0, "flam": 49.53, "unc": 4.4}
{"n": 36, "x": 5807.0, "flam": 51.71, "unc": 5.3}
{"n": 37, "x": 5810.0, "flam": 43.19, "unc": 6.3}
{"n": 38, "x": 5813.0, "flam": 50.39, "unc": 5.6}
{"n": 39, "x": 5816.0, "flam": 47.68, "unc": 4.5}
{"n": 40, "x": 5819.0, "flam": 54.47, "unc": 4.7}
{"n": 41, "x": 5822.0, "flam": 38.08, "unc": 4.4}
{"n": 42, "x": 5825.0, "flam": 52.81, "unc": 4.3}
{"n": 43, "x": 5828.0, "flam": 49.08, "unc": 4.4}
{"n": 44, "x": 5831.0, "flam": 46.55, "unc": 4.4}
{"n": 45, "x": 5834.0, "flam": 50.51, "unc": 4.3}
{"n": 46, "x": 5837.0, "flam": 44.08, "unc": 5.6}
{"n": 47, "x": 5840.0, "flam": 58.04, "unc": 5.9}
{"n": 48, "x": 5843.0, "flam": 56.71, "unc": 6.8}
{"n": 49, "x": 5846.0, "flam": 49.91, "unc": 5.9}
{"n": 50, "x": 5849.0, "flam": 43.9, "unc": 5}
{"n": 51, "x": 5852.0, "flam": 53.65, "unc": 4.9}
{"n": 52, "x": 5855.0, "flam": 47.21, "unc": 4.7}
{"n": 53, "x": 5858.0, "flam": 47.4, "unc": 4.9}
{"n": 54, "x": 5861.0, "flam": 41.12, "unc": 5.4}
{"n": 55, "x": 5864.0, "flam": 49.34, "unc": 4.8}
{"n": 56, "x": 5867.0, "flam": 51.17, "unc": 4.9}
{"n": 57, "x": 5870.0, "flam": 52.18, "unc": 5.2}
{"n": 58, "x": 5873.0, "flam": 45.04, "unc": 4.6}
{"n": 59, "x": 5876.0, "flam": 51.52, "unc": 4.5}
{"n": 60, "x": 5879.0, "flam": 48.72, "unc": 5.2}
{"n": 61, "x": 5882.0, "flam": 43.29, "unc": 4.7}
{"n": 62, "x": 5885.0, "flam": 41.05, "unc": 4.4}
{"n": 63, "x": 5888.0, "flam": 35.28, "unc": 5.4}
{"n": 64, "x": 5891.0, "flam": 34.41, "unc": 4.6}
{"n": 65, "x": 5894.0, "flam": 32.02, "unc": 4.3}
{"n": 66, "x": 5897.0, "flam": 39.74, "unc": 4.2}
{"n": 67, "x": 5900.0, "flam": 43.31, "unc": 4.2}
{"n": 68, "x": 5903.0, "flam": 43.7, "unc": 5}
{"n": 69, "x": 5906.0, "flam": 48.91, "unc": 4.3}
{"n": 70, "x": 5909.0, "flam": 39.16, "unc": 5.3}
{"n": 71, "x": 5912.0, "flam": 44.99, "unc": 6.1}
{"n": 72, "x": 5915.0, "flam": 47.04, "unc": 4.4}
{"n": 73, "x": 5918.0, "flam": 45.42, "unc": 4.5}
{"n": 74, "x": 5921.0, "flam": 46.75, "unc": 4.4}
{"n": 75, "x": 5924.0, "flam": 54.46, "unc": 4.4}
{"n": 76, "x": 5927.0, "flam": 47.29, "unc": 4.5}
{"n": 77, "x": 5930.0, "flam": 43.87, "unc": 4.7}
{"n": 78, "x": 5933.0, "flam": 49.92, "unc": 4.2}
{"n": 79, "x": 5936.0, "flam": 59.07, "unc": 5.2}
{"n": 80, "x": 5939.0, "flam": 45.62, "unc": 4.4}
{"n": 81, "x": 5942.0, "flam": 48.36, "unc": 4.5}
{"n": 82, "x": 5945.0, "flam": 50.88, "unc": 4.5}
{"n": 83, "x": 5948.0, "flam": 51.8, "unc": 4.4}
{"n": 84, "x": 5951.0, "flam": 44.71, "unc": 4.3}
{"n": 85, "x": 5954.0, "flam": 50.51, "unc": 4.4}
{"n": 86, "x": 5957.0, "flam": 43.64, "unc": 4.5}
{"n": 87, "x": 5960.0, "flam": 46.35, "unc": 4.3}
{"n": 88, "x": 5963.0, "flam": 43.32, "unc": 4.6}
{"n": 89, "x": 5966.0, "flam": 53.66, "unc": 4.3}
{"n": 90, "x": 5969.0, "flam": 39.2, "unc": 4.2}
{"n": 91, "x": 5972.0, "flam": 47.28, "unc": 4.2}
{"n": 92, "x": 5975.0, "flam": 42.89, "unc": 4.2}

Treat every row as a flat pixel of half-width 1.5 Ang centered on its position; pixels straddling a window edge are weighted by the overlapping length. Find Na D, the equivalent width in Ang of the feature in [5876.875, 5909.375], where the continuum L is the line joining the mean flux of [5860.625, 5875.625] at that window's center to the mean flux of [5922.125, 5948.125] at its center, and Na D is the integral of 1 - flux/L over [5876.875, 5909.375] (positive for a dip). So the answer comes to 5.27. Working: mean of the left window 48.5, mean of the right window 50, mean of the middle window 41.1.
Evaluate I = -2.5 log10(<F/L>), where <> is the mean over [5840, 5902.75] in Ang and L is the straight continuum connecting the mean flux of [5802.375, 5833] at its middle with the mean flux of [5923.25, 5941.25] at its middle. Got 0.08 mag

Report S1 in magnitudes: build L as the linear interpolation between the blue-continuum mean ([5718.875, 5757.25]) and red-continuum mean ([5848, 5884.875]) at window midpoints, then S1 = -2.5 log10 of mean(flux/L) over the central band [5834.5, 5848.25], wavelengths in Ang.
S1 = -0.09 mag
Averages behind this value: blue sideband 47.5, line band 51.6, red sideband 47.7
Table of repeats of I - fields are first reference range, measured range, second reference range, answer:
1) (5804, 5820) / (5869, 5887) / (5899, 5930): 0.017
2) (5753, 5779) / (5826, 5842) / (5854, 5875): -0.023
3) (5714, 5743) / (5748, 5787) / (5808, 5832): -0.094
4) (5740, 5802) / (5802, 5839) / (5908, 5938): 0.034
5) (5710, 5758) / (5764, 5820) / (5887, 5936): -0.108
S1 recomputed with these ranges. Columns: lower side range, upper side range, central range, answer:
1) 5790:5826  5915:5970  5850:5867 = 0.01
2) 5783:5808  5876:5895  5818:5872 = -0.11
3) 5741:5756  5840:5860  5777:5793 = -0.05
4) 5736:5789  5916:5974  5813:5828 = 0.03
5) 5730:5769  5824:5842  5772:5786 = -0.10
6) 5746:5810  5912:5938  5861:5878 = 0.01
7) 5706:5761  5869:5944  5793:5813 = -0.05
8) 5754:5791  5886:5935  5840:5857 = -0.08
